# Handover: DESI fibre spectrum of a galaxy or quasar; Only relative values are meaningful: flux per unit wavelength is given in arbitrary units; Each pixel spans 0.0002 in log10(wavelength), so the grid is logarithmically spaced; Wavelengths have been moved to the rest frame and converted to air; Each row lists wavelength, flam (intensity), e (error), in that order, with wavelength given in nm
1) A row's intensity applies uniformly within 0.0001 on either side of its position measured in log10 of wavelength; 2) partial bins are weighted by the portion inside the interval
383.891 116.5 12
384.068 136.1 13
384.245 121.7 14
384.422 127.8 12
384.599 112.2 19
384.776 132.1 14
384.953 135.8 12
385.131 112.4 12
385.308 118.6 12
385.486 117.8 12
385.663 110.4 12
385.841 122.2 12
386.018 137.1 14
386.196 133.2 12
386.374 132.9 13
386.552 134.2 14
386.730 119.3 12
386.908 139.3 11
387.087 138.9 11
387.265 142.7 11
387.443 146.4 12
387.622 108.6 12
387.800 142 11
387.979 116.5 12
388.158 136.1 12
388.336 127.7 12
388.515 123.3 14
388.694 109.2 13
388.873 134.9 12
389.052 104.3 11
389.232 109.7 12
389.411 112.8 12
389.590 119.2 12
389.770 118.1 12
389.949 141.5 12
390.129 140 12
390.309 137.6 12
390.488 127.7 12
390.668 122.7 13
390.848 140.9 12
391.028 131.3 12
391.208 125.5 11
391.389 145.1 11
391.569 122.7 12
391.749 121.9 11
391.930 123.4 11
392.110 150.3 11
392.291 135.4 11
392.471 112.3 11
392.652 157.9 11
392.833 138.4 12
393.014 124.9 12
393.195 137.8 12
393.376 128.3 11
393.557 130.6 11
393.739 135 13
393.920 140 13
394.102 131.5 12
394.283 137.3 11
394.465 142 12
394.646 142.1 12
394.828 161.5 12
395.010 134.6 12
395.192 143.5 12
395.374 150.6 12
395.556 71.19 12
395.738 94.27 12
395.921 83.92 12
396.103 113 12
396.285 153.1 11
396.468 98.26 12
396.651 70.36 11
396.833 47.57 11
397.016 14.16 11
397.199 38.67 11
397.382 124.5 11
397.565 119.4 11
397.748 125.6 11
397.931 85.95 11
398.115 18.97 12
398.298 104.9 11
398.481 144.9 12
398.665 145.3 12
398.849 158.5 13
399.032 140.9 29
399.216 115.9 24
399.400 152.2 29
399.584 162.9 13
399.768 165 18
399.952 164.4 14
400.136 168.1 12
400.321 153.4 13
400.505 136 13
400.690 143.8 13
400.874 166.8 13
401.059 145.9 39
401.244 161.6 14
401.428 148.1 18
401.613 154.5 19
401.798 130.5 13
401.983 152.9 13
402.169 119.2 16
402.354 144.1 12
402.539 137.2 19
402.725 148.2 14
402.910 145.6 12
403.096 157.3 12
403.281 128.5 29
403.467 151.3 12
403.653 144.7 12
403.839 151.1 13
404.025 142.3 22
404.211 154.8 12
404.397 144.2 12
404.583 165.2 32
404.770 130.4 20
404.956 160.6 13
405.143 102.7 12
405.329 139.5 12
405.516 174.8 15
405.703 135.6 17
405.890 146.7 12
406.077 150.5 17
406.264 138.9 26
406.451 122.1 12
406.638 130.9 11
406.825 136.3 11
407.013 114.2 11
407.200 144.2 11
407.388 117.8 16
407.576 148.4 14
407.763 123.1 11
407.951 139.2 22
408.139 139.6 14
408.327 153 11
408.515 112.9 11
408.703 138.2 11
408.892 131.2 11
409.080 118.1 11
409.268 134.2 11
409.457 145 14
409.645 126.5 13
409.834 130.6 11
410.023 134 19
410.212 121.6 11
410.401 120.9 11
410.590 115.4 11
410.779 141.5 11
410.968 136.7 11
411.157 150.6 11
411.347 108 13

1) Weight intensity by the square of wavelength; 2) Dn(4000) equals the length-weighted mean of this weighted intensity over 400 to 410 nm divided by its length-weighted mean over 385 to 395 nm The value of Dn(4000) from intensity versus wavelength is 1.17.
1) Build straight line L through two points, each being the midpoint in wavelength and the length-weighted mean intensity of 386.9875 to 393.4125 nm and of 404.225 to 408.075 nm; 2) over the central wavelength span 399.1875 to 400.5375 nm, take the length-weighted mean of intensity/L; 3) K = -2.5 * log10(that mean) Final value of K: -0.15 mag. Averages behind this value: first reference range 129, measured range 155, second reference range 139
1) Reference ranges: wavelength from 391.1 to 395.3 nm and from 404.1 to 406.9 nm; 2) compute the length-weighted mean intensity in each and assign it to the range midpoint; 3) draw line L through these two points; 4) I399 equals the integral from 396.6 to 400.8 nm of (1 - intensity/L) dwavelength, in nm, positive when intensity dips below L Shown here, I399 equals 0.62 nm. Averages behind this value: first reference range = 136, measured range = 118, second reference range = 142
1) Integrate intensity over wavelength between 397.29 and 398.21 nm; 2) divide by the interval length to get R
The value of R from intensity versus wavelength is 94.9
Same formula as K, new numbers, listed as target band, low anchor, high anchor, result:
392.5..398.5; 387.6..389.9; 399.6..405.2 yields 0.18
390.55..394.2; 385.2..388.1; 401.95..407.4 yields 0.00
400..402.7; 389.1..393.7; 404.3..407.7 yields -0.09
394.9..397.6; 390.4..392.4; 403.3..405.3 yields 0.37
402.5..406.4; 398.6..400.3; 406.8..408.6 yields -0.03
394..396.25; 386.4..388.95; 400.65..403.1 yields 0.10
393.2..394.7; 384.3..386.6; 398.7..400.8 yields 0.04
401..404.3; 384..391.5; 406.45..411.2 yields -0.12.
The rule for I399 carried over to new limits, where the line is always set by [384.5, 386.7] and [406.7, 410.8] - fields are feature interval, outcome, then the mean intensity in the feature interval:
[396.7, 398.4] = 0.69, 75.9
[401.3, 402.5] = -0.12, 142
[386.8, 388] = -0.09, 134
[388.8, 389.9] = 0.08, 117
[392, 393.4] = -0.10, 136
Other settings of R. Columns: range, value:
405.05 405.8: 138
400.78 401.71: 155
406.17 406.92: 132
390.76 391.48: 136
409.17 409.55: 139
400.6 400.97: 155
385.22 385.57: 118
